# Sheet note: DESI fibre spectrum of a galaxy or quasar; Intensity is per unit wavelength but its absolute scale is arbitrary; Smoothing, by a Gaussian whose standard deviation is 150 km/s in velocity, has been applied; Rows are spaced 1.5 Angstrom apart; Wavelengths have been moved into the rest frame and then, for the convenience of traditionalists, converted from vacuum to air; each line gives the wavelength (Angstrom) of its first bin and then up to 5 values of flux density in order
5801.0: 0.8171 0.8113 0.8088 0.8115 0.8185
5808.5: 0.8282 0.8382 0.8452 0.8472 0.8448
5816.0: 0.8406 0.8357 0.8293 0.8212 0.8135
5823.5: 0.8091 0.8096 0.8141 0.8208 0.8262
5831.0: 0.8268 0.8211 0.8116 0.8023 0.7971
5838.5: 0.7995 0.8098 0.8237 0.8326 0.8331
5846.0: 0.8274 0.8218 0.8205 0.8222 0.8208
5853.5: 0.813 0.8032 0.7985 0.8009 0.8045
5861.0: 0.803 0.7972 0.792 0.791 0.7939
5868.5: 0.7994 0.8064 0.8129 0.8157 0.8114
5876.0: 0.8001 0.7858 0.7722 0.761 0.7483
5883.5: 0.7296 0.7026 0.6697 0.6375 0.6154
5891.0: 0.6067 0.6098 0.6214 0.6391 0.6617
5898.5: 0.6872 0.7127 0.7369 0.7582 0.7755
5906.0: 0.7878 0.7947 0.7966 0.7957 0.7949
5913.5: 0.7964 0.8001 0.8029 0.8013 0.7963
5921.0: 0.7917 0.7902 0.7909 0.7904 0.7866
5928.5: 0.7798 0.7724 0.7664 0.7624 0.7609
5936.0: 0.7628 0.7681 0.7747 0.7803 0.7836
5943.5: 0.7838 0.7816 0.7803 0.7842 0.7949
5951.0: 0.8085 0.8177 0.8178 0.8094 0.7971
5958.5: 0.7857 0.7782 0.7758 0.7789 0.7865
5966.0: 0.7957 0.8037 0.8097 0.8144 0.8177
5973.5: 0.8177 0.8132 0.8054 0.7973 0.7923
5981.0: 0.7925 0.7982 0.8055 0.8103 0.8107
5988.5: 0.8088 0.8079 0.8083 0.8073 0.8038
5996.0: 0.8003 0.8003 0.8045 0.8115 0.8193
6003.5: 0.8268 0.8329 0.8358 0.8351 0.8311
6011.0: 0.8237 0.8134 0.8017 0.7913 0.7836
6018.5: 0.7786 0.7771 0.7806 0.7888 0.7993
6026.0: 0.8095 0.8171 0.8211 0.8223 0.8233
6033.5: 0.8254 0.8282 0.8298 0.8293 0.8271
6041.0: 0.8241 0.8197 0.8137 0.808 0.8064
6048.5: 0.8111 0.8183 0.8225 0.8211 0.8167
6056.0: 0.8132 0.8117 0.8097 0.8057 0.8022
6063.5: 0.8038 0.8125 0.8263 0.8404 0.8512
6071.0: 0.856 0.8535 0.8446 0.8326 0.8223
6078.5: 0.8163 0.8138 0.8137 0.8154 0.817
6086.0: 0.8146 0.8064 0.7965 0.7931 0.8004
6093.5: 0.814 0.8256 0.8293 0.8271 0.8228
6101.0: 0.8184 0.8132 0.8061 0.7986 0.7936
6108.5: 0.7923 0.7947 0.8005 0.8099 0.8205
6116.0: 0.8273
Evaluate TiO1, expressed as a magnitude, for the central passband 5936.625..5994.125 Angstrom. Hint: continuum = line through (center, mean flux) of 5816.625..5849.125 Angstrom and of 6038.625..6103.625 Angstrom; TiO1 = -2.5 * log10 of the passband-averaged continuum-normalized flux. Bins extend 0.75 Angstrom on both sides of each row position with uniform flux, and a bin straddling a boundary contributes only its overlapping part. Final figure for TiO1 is 0.03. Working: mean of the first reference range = 0.819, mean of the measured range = 0.797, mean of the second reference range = 0.819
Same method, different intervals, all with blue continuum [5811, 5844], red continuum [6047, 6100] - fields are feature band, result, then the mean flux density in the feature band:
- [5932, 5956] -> 0.05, 0.785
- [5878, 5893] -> 0.19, 0.688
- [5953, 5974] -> 0.03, 0.799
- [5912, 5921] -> 0.03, 0.798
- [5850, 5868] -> 0.02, 0.803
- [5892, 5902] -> 0.23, 0.667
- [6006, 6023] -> 0.02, 0.804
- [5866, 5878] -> 0.02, 0.803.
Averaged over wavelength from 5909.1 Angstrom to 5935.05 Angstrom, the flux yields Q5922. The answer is 0.787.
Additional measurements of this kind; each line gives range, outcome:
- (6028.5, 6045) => 0.824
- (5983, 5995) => 0.808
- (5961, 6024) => 0.805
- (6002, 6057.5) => 0.814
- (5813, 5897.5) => 0.782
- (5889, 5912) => 0.71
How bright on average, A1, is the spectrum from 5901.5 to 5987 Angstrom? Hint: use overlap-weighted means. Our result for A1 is 0.791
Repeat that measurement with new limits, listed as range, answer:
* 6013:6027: 0.791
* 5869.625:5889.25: 0.753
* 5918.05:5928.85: 0.791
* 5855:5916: 0.751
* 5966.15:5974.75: 0.811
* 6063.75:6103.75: 0.822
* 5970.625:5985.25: 0.805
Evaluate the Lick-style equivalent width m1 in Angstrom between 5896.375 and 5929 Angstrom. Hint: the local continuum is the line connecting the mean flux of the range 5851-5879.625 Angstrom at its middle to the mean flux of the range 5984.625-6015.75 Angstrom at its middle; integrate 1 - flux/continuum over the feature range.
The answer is 1.3 Angstrom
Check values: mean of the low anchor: 0.801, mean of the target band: 0.774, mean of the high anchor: 0.814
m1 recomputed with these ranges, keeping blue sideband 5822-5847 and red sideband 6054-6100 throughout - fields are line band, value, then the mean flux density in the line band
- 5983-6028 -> 0.6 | 0.807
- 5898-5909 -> 0.8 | 0.755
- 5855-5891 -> 2.3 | 0.765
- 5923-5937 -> 0.7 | 0.775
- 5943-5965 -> 0.7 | 0.792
